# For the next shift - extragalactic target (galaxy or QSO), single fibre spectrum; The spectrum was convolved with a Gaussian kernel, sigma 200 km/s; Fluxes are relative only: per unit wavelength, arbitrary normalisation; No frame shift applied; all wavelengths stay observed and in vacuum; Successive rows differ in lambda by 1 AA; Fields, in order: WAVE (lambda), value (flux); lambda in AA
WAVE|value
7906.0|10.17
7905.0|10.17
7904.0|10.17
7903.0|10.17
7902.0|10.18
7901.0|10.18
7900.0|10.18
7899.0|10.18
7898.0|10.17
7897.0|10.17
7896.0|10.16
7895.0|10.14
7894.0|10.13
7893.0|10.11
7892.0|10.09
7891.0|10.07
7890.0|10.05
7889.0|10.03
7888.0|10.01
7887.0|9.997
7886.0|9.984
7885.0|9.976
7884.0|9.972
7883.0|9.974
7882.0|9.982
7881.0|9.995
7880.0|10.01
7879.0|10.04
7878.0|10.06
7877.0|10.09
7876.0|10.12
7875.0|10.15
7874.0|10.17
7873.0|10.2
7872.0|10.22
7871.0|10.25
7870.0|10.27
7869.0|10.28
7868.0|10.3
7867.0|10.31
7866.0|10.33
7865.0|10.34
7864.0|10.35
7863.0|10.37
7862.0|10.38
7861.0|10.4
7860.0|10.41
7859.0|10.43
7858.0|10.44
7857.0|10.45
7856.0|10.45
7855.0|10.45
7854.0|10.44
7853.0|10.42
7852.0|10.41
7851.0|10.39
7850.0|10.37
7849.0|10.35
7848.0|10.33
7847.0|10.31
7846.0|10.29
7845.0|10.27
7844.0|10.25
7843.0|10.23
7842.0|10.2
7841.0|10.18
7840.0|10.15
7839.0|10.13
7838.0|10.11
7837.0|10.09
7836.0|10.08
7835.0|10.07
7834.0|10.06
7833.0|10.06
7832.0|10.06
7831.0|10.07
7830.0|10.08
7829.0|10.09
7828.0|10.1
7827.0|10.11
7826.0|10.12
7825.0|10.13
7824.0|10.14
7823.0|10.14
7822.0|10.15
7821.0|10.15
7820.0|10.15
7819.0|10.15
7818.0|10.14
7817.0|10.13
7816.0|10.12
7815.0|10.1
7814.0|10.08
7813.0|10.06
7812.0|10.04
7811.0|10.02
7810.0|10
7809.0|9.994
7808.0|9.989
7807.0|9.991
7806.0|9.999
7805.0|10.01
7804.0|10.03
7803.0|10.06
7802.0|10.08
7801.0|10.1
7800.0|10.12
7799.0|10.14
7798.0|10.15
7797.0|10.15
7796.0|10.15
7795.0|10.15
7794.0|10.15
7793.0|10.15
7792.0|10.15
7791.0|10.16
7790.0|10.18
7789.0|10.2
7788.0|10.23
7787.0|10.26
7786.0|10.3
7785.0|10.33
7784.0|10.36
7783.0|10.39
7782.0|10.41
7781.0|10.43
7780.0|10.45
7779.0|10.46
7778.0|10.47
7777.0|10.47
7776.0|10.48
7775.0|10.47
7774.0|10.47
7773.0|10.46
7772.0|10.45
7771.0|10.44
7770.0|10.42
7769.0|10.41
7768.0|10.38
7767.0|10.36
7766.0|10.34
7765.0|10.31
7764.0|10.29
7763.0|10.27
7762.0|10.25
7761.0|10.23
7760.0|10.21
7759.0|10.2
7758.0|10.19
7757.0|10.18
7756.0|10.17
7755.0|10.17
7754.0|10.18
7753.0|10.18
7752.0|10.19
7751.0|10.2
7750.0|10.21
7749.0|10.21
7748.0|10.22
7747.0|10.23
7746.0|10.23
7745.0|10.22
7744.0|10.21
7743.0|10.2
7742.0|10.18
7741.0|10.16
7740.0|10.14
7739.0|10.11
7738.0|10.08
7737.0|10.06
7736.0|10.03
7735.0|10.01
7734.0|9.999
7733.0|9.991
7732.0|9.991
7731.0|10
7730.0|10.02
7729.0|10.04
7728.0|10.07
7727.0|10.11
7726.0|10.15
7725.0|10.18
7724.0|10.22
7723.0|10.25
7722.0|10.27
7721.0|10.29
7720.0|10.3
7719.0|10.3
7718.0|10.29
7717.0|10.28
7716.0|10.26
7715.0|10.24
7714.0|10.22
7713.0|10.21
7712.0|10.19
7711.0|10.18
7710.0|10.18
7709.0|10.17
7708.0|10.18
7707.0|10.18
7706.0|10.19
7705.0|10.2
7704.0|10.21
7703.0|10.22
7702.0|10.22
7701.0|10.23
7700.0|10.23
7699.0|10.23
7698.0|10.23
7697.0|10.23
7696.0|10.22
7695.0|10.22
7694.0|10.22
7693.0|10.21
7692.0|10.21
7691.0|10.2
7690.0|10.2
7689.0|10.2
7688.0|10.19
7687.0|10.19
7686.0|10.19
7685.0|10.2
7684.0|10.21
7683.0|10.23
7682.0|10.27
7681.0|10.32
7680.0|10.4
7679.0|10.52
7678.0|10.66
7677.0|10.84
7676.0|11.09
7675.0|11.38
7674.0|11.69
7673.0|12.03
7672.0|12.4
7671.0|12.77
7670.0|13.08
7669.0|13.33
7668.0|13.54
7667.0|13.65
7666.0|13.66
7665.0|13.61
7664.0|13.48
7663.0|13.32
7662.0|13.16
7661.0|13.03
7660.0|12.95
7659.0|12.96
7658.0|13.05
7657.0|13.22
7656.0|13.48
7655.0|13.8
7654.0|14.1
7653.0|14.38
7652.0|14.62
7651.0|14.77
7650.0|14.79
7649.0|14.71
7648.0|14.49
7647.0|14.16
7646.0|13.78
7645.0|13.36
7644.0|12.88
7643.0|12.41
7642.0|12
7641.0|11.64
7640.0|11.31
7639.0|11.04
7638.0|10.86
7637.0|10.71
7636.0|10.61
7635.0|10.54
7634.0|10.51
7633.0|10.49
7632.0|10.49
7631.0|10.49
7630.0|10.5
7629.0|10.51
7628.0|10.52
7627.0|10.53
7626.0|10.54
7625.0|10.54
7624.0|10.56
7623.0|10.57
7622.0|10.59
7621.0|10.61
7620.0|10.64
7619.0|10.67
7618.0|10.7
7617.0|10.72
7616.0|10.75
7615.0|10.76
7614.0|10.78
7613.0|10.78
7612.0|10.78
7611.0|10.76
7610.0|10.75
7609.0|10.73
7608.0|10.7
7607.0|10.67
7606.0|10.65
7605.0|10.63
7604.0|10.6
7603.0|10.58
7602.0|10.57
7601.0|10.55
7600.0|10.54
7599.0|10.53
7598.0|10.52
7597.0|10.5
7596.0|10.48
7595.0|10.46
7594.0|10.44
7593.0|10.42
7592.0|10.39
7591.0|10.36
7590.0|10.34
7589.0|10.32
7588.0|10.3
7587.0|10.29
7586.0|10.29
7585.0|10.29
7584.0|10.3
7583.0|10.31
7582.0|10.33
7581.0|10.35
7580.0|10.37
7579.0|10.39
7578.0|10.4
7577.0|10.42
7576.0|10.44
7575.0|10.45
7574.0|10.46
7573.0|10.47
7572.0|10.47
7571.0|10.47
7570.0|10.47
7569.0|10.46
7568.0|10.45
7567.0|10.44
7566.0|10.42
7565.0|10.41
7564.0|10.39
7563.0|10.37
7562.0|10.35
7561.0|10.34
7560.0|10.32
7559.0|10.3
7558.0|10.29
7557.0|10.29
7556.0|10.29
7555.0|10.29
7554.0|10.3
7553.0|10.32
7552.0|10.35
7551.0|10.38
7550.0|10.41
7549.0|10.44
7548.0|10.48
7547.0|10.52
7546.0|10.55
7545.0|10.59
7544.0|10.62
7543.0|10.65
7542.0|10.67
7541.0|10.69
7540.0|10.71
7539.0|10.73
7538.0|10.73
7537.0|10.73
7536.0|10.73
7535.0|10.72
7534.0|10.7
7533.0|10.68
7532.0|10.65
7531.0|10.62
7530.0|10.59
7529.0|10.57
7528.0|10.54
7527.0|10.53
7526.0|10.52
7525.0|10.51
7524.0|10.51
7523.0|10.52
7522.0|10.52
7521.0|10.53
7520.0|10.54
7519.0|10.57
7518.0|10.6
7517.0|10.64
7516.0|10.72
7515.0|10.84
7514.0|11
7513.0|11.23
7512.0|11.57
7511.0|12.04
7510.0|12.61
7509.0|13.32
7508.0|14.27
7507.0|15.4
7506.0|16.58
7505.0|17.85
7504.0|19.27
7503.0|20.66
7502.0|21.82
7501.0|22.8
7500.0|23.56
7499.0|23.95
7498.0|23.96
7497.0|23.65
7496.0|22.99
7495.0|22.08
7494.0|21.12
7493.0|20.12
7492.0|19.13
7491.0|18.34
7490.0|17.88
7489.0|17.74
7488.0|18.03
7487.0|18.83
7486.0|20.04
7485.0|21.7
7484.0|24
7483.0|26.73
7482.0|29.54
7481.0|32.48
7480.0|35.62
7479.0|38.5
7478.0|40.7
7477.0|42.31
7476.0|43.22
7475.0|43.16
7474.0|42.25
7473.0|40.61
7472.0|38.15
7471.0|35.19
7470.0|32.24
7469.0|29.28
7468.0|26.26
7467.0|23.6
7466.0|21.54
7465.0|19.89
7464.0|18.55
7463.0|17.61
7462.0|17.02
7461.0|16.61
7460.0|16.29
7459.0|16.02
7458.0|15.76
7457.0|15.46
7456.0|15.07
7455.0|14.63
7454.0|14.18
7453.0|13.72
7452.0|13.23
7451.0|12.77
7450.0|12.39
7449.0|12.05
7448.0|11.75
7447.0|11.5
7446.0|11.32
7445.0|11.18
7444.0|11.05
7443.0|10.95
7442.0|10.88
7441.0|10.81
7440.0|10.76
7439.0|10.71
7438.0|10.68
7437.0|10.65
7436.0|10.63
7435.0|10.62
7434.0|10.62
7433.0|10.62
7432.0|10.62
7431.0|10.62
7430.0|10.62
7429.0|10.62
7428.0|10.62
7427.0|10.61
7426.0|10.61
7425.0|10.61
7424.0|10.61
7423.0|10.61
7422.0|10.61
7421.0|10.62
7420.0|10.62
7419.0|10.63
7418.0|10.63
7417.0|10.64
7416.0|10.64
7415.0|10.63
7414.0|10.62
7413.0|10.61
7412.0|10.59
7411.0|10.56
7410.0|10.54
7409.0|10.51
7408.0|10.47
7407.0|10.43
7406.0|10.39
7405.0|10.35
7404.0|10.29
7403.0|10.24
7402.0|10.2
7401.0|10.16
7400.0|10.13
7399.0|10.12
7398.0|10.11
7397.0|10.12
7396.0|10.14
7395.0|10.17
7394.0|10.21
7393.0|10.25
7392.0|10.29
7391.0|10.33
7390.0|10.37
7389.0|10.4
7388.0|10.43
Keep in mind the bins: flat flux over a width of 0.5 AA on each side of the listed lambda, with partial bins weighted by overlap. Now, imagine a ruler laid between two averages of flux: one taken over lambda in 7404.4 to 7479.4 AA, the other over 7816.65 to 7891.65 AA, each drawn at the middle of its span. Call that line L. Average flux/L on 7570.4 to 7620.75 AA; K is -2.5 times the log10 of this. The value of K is 0.31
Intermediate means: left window 16.4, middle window 10.5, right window 10.2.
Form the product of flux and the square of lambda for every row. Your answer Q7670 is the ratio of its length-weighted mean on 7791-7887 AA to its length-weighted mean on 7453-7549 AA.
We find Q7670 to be 0.60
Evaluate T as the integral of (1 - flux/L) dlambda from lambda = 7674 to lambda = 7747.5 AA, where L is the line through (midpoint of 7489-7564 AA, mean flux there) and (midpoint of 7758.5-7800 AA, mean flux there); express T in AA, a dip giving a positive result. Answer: 5.5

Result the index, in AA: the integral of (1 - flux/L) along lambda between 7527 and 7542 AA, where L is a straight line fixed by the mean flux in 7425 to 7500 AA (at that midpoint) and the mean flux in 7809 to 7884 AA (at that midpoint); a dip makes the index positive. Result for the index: 6.1 AA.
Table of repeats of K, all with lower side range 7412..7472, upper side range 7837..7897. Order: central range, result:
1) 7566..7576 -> 0.22 mag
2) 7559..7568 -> 0.24 mag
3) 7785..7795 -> 0.07 mag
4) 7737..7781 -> 0.09 mag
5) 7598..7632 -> 0.17 mag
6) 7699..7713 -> 0.14 mag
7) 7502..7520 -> -0.02 mag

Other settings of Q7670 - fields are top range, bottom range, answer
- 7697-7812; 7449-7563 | 0.63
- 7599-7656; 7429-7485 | 0.59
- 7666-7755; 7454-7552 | 0.61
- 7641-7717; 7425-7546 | 0.72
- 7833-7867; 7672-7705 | 1.03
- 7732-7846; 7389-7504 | 0.66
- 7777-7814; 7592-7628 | 1.01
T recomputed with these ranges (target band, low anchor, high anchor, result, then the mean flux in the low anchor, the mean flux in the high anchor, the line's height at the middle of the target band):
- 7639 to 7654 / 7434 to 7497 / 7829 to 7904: 2.4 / 20.9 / 10.2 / 16.1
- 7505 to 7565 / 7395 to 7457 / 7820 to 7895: -0.9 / 11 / 10.2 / 10.8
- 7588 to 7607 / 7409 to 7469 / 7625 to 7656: 2.8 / 12.9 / 12.2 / 12.3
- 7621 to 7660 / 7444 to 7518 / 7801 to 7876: 9.7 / 20.9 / 10.2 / 16.1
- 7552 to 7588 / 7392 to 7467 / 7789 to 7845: 2.8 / 11.9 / 10.1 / 11.3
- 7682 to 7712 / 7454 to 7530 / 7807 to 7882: 8.8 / 20.4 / 10.2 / 14.5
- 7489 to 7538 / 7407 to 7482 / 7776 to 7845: 4.0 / 17.1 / 10.2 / 15.8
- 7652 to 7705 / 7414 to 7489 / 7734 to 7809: 4.2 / 18.2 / 10.2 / 12.5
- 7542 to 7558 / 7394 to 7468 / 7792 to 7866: 1.5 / 12.1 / 10.2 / 11.5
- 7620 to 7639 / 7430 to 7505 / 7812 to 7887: 6.5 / 20.5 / 10.2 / 16.1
